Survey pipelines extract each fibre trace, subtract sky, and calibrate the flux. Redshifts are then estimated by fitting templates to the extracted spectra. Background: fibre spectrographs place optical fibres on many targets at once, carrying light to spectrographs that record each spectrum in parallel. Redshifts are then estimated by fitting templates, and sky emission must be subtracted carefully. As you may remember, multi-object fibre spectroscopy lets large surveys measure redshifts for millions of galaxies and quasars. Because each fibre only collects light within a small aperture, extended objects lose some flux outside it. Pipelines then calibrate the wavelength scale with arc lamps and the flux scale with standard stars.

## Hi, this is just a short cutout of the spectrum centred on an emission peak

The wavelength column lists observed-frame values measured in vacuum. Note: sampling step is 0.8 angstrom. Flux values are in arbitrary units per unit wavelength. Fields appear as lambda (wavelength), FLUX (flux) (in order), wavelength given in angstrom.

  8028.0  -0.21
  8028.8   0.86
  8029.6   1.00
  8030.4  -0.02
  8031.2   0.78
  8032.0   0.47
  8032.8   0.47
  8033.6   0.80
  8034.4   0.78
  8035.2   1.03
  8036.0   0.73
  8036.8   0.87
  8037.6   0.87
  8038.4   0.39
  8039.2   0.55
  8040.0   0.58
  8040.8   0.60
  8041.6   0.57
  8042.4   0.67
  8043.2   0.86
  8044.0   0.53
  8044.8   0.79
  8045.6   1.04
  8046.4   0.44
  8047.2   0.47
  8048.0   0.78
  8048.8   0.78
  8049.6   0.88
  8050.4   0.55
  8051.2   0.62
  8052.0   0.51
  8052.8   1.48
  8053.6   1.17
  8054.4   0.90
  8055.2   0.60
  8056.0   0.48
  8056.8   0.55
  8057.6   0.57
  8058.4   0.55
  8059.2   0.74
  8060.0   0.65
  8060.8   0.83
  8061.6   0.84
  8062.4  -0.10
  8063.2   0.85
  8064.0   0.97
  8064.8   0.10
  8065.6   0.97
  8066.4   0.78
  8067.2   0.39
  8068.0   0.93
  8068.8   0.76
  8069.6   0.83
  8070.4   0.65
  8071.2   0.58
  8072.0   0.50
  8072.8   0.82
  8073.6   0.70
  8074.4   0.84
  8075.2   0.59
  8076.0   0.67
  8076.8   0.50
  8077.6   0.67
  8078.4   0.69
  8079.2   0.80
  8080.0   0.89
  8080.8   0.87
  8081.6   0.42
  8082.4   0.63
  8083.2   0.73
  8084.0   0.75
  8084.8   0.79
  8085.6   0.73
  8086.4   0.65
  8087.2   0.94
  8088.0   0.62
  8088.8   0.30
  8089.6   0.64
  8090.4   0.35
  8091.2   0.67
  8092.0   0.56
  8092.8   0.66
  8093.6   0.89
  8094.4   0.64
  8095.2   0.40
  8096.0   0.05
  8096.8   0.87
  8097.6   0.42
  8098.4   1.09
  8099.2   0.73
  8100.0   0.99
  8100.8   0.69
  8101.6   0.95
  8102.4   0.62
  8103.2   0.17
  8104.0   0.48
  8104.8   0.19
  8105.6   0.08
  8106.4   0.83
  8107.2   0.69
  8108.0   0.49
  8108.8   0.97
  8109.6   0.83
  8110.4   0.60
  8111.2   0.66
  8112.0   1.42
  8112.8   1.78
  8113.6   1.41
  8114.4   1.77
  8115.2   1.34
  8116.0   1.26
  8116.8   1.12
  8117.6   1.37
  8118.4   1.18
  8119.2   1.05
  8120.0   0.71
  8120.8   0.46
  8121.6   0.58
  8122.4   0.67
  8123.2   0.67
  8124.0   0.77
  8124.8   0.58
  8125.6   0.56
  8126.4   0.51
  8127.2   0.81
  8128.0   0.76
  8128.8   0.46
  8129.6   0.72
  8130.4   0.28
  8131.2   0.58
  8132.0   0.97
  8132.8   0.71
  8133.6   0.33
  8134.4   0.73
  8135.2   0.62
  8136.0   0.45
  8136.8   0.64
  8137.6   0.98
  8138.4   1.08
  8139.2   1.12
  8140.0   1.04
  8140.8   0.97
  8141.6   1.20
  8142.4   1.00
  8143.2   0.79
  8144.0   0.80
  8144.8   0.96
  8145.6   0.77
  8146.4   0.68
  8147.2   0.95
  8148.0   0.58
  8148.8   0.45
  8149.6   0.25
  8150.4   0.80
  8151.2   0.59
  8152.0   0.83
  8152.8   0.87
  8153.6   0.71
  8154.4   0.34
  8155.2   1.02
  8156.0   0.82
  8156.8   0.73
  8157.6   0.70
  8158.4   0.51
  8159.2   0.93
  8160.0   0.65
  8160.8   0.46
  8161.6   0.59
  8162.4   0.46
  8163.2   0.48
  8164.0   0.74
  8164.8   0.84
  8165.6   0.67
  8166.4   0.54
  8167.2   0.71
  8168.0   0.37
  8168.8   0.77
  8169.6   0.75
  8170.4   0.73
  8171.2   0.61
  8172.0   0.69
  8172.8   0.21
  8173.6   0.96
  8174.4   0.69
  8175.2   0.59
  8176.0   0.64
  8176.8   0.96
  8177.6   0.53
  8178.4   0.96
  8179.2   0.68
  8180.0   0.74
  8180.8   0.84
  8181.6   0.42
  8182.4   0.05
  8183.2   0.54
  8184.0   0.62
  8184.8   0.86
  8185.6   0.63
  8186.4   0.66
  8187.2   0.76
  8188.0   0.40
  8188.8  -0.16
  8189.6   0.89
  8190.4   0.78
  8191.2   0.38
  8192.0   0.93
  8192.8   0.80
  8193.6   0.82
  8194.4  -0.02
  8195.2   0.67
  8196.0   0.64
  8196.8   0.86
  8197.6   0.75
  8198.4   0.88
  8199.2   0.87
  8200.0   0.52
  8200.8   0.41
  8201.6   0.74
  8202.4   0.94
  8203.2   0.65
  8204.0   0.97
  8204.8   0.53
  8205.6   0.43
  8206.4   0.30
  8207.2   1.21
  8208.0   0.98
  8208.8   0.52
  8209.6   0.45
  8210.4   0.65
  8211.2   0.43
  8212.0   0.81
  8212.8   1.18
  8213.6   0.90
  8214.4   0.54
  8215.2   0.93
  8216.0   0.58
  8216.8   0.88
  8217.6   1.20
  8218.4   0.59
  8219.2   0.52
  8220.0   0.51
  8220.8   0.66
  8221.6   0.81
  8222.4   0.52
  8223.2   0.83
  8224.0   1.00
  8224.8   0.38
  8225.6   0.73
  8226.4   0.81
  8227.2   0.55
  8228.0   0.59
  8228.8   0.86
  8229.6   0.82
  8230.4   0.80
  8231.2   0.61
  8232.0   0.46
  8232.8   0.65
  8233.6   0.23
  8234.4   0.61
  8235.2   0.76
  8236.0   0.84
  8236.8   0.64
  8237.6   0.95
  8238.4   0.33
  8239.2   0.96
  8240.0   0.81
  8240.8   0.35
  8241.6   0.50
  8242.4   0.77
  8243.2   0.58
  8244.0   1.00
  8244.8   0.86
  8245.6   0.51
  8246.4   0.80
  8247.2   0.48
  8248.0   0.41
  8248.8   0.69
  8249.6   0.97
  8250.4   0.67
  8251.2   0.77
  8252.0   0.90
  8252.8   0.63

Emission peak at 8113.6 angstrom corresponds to H-alpha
